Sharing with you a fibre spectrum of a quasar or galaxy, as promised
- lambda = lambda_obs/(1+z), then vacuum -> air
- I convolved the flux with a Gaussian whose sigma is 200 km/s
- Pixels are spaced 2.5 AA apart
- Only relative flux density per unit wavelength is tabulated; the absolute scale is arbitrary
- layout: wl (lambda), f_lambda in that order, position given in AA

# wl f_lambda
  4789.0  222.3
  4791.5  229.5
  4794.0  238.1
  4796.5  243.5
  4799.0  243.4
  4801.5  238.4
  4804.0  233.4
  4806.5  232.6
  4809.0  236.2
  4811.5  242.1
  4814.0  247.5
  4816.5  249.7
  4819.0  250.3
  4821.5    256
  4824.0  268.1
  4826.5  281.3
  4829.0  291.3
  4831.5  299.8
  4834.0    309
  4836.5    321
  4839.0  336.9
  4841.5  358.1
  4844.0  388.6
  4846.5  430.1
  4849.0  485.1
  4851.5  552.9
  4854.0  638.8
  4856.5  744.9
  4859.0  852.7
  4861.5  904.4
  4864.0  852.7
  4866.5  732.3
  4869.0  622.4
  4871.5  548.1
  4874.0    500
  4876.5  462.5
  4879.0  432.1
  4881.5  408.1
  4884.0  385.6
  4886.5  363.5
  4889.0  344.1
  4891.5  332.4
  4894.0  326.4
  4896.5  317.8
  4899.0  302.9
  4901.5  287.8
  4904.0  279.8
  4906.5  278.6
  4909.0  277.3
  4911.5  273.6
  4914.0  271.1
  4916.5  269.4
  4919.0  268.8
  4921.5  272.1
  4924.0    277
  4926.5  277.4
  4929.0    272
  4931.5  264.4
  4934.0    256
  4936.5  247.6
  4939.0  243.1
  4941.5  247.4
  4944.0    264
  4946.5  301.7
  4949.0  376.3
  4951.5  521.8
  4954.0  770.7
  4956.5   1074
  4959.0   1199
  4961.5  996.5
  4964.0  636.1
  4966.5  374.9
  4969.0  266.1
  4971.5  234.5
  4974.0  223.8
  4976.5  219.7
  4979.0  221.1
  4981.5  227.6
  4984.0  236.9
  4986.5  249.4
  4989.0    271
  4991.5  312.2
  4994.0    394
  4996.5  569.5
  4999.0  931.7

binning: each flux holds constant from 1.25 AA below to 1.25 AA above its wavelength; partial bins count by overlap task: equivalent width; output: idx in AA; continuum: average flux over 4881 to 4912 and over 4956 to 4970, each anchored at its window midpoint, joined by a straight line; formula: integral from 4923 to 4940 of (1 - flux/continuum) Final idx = 8.78 AA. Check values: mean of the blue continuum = 320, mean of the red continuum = 750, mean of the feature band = 263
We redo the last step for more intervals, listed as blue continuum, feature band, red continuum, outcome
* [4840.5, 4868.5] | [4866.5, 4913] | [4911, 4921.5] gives 5.2 AA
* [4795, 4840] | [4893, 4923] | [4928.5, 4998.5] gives 6.1 AA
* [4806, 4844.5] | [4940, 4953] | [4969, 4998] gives -2.6 AA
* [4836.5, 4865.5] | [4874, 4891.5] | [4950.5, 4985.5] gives 5.1 AA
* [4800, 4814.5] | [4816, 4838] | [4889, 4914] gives -2.8 AA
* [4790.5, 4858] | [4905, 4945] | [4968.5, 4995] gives 2.5 AA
